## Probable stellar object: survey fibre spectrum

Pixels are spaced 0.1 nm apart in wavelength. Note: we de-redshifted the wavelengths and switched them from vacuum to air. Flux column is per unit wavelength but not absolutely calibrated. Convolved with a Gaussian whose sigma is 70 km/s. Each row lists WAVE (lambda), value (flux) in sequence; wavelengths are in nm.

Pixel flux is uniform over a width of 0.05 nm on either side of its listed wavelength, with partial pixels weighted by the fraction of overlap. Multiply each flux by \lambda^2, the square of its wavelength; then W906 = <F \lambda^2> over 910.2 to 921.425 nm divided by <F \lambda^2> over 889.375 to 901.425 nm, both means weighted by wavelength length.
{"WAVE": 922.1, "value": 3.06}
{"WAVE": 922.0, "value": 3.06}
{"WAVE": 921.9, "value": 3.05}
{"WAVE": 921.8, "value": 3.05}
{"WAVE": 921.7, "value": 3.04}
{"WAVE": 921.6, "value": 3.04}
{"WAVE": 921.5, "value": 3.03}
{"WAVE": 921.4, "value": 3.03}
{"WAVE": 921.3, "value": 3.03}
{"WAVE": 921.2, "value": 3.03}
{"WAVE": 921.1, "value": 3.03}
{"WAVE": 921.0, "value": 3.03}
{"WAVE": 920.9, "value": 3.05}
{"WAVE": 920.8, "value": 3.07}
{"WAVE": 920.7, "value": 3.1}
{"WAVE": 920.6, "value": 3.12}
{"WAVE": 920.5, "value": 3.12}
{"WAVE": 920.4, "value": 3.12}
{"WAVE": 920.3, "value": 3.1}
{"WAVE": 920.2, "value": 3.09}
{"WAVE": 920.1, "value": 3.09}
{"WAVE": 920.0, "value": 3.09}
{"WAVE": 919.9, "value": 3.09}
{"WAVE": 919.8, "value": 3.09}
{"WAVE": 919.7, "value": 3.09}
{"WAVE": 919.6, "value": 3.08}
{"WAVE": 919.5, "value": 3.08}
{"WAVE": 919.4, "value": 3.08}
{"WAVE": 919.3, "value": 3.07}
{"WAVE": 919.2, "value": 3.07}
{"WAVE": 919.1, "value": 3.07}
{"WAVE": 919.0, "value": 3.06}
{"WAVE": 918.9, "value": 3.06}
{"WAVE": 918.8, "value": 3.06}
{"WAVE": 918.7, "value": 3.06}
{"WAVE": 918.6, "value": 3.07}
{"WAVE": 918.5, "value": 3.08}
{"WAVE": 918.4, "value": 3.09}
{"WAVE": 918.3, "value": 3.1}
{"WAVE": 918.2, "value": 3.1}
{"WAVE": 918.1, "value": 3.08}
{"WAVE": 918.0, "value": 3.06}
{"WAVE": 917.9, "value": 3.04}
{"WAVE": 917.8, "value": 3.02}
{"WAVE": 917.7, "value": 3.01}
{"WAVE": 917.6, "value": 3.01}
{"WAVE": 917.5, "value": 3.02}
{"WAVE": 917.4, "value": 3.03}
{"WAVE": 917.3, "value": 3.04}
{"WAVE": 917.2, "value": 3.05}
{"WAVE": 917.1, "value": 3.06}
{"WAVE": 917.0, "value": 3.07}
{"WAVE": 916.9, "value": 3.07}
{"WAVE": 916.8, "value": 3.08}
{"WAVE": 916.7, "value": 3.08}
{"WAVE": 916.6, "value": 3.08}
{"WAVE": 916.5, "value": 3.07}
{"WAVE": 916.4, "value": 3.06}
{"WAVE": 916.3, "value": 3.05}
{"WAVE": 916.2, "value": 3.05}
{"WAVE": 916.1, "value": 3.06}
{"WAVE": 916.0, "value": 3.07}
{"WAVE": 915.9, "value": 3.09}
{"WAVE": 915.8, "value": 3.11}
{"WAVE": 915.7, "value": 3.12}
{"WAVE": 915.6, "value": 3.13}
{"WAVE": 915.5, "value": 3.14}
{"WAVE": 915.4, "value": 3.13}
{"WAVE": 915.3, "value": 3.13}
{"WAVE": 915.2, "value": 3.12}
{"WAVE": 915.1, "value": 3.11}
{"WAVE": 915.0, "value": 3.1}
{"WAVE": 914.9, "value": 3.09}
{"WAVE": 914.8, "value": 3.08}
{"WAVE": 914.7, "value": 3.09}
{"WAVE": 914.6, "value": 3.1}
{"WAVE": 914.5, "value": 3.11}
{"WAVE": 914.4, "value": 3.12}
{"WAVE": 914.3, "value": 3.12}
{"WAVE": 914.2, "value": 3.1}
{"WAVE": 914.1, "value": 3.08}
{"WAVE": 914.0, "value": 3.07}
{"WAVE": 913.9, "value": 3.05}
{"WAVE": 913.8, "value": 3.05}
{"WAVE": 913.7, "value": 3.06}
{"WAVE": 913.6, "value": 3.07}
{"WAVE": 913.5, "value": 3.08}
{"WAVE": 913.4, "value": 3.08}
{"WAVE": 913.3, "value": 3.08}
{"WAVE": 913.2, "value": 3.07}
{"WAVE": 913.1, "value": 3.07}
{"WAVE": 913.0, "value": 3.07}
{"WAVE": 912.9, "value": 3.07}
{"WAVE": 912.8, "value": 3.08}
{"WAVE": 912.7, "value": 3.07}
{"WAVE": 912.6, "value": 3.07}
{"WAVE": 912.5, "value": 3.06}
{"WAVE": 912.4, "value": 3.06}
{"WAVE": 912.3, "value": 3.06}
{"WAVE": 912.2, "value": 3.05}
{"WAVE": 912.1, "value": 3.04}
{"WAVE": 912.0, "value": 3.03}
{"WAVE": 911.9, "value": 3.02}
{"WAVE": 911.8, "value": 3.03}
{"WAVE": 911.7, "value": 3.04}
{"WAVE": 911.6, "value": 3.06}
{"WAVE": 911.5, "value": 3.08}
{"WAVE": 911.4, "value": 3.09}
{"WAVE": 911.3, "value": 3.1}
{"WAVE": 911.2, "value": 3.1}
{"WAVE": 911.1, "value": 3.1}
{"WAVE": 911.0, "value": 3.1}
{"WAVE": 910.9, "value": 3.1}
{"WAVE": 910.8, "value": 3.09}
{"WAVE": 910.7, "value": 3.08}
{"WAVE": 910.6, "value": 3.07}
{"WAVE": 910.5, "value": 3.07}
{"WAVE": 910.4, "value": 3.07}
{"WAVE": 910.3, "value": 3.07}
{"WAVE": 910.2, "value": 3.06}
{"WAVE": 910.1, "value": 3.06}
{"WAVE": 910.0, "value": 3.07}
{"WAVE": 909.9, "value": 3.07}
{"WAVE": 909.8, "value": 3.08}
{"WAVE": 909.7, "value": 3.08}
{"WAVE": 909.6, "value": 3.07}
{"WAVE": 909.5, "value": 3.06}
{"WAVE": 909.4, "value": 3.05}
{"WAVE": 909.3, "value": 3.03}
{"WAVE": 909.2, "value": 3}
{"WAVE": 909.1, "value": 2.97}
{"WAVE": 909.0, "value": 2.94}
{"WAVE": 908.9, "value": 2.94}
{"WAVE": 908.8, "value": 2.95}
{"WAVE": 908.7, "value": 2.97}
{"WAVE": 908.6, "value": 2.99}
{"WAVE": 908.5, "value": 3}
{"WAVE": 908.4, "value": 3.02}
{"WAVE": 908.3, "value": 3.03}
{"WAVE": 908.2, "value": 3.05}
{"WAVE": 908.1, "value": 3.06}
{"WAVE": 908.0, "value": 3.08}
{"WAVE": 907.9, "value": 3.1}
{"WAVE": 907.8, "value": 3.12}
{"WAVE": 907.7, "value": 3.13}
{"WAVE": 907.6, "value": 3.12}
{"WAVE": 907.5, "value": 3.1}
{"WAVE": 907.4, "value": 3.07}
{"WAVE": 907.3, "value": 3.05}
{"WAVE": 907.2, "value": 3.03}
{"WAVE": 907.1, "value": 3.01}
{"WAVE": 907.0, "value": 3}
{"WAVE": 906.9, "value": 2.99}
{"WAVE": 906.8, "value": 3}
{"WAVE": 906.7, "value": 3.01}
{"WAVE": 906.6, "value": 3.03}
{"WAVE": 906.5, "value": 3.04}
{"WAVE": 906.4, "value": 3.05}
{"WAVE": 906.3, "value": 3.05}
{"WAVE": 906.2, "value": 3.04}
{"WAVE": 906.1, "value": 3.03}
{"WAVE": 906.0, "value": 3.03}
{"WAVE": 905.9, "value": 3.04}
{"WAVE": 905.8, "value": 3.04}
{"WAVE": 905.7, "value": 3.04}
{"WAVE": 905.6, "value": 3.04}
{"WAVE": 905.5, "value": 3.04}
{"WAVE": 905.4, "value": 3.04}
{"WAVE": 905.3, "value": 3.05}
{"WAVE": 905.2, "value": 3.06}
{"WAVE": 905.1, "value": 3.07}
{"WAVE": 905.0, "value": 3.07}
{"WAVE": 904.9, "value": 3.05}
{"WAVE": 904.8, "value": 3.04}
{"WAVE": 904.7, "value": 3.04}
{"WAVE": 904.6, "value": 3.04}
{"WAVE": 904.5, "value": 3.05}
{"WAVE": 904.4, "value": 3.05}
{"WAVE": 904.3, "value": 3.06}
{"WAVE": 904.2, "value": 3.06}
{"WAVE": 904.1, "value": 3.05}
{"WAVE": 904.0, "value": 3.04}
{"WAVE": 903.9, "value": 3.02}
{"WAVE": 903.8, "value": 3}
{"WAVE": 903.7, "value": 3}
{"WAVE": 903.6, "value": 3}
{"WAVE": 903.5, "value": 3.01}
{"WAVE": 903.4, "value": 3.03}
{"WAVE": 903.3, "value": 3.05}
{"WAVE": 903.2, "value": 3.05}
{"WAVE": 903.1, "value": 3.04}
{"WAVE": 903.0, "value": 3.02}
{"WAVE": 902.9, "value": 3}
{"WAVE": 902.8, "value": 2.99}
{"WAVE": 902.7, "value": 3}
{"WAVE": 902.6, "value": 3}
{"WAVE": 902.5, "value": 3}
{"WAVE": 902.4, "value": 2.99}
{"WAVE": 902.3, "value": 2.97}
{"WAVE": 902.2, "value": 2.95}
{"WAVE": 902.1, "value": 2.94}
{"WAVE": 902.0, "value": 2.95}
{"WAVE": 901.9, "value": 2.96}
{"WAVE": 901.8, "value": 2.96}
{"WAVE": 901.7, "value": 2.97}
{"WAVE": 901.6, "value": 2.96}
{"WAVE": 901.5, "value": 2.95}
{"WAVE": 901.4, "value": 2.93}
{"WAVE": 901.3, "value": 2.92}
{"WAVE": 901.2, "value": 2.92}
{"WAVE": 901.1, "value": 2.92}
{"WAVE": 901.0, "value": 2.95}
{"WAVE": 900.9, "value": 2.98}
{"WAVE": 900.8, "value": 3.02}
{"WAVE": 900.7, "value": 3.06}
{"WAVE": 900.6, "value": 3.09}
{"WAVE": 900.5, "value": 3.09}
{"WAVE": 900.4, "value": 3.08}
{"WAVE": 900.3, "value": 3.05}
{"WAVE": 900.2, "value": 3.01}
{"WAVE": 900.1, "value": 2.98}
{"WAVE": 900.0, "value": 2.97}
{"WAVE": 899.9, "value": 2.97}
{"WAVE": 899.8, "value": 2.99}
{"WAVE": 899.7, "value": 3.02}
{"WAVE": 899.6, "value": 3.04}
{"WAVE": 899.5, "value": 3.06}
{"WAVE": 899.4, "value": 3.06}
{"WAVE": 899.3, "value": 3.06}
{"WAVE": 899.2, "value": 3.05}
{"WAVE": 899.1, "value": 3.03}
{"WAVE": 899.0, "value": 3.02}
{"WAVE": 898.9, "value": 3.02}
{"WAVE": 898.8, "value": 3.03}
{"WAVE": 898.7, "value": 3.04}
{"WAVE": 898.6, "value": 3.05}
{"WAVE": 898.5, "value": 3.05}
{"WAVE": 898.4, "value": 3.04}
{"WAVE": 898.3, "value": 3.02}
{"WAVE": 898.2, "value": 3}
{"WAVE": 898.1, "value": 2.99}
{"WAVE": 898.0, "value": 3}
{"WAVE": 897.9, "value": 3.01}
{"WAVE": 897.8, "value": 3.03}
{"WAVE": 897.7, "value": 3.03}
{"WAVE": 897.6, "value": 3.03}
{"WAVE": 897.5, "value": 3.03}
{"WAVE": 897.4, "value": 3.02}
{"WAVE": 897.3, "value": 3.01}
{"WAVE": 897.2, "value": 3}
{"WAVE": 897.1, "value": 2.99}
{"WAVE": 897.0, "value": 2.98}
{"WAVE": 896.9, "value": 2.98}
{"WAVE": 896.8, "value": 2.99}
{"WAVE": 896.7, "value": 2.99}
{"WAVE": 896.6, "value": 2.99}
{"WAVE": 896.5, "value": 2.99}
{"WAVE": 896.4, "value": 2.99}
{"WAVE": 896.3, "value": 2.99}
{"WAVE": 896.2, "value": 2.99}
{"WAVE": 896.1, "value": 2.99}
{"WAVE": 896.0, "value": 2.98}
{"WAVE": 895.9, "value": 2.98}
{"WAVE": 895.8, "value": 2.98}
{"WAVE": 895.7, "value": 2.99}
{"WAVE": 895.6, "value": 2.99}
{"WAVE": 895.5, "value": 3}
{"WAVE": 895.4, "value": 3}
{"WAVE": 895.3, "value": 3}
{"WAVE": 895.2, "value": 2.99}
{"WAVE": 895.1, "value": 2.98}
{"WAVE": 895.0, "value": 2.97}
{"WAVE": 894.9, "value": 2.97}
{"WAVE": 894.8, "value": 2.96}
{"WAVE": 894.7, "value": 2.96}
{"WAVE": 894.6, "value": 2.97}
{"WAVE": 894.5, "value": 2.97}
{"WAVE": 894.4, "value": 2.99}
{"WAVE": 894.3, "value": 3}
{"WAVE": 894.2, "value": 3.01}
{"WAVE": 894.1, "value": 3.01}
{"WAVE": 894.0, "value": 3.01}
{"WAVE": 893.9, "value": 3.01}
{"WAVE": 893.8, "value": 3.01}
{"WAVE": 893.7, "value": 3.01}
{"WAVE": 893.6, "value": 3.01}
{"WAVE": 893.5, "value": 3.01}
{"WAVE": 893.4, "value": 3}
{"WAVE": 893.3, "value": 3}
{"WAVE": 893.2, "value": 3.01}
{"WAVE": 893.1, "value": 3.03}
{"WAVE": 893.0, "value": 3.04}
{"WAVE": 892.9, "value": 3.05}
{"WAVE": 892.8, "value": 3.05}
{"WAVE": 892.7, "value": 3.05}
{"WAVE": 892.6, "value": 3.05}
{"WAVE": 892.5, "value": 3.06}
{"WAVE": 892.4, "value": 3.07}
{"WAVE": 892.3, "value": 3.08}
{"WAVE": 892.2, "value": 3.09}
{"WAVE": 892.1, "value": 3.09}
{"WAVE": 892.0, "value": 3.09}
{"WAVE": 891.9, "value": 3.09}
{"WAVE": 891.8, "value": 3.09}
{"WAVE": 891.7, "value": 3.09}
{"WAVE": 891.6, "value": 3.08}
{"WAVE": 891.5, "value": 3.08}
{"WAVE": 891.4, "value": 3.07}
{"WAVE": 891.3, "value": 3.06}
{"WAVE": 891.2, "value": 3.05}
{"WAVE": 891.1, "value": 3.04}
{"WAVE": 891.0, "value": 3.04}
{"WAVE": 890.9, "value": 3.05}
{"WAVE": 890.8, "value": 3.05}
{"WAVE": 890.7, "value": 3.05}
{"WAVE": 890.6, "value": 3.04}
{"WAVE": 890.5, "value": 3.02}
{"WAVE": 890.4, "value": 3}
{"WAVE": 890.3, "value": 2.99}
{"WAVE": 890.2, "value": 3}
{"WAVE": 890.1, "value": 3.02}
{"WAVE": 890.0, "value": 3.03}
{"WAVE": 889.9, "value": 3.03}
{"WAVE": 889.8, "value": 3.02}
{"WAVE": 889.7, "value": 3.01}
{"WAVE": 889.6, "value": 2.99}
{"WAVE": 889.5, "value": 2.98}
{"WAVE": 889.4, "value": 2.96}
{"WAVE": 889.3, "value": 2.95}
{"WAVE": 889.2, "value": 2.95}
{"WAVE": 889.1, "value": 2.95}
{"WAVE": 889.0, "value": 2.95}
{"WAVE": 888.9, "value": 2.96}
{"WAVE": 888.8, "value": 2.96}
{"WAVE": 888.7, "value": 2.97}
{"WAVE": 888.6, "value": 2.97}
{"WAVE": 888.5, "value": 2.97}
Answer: 1.07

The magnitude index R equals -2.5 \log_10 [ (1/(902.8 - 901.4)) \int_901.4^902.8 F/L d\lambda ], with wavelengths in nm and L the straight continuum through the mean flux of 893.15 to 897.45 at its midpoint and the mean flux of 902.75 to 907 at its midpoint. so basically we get 0.019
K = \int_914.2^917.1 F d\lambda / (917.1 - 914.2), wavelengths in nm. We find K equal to 3.09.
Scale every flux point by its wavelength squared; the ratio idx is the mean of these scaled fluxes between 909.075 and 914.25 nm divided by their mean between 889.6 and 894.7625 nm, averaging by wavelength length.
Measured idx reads 1.06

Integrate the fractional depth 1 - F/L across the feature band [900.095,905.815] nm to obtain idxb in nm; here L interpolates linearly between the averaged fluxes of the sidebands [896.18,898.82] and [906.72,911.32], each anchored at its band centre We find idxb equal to 0.03 nm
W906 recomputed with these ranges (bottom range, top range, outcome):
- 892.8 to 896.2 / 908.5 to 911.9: 1.05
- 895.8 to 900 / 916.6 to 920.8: 1.07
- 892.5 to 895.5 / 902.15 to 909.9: 1.04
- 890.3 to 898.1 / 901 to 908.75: 1.03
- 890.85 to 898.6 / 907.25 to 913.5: 1.05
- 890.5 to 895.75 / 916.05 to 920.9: 1.07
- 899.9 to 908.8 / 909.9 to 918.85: 1.04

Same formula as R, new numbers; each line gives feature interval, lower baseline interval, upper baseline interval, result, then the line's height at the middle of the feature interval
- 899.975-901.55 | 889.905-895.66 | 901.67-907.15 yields 0.01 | 3.02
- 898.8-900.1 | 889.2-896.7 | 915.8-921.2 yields 0.00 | 3.03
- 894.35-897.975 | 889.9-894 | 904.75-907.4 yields 0.02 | 3.04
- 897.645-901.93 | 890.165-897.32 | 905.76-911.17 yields 0.01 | 3.03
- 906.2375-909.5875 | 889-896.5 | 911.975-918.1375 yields 0.01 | 3.06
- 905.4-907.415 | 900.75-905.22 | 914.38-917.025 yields 0.00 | 3.03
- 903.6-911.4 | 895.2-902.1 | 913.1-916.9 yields 0.00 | 3.05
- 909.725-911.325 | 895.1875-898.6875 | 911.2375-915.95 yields 0.00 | 3.07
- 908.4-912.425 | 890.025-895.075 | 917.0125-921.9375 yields 0.00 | 3.05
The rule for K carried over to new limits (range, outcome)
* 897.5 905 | 3.01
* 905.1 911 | 3.04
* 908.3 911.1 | 3.04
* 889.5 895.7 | 3.03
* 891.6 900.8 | 3.02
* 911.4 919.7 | 3.07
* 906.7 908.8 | 3.04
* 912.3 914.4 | 3.07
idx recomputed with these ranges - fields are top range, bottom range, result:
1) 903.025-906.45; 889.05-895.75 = 1.03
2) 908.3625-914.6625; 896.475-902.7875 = 1.05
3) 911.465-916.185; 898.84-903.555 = 1.06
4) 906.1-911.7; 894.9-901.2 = 1.04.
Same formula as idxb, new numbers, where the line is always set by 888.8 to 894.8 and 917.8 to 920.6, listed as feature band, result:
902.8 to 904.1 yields 0.01 nm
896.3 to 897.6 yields 0.02 nm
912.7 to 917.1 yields -0.02 nm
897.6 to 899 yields 0.01 nm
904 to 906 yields 0.00 nm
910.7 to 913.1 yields 0.00 nm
